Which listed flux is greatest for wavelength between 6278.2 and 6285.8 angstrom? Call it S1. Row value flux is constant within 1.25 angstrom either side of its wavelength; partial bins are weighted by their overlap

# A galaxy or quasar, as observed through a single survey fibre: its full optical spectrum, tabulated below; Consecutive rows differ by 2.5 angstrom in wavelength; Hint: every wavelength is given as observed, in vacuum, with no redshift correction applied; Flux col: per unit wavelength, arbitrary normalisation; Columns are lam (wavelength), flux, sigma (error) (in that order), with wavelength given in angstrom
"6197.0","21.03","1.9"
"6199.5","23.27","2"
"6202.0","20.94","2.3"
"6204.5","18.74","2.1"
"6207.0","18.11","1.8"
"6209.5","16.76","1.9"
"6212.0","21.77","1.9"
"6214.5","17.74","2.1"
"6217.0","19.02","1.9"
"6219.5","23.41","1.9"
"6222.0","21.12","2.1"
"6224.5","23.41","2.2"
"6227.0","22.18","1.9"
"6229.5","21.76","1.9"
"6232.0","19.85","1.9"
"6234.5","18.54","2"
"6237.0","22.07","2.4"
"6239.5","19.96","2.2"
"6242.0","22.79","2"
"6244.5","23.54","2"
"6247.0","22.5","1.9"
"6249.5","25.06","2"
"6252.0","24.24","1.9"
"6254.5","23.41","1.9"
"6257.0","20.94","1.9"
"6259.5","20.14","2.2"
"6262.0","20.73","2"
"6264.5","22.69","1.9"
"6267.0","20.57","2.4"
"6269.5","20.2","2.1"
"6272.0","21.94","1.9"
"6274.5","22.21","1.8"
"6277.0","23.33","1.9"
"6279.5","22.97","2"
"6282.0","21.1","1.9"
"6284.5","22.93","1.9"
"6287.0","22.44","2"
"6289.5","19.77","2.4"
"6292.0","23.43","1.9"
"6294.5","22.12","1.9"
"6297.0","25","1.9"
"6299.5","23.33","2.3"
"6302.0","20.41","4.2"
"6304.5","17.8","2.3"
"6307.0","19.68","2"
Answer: 22.97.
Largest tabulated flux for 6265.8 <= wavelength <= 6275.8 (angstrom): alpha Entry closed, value 22.21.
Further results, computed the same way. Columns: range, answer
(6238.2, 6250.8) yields 25.06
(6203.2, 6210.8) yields 18.74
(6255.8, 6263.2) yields 20.94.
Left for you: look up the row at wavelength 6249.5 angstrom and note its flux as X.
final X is 25.06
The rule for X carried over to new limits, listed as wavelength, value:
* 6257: 20.94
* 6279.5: 22.97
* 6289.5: 19.77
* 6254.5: 23.41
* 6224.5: 23.41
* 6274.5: 22.21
